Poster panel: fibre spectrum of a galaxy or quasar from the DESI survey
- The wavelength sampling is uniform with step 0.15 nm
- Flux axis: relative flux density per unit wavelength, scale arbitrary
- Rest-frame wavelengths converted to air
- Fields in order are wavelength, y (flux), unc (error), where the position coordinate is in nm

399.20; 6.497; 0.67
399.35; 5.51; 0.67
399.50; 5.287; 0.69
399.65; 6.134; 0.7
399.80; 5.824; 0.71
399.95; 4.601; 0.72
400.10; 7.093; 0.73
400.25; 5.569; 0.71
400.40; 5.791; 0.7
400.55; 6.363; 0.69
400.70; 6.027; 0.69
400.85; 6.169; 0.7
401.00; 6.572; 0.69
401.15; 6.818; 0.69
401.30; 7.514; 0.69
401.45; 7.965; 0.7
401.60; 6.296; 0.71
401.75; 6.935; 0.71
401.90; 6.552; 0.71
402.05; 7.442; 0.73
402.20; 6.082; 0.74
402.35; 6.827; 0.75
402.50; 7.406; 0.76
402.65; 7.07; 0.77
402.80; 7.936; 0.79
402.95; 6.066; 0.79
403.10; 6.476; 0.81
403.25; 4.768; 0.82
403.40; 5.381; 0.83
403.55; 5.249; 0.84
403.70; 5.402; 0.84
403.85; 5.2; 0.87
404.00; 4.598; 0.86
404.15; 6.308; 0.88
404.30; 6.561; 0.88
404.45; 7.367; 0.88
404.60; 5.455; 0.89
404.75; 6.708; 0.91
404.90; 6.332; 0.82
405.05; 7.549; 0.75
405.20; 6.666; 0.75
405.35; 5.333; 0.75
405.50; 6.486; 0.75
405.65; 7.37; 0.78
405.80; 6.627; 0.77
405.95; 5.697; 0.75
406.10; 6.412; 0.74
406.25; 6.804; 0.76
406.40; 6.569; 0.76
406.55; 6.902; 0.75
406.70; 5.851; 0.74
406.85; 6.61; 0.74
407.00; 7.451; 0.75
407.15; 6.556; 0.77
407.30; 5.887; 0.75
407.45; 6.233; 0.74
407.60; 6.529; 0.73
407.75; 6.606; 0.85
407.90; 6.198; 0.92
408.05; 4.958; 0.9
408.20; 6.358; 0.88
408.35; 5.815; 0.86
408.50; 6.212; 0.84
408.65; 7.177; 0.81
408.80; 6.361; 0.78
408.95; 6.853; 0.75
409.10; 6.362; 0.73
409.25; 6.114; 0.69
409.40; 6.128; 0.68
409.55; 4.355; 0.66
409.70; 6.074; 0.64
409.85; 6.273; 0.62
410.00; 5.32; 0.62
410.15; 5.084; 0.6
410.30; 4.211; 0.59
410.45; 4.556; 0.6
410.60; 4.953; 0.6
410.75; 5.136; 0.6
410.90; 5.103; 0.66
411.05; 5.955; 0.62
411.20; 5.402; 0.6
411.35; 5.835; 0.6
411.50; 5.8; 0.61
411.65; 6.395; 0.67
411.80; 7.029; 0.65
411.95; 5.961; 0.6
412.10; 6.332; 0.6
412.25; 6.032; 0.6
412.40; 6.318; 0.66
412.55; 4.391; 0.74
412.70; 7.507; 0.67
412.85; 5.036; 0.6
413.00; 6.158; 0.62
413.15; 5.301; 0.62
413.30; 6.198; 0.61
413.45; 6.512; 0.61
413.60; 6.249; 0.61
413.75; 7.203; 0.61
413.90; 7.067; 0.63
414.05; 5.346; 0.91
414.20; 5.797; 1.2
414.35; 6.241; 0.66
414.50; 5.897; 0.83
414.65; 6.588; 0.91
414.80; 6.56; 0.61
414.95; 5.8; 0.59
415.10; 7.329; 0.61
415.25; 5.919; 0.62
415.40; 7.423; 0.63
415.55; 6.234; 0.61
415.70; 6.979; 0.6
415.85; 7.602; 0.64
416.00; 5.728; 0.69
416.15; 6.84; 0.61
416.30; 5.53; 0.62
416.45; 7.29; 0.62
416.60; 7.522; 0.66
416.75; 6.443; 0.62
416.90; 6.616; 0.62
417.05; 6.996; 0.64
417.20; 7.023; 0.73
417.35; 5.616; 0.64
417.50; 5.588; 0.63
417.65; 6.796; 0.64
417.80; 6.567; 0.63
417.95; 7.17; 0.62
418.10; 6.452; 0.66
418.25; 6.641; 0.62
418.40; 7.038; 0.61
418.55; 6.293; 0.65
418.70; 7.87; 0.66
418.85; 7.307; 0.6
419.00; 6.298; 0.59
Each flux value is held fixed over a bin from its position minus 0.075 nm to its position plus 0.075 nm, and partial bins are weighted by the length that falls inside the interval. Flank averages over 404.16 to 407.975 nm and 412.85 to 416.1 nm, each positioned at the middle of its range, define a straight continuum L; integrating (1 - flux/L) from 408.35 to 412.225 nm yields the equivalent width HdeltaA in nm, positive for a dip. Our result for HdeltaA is 0.380 nm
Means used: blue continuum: 6.51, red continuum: 6.36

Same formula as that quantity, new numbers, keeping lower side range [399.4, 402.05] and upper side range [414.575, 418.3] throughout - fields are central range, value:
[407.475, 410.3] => 0.21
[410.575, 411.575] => 0.16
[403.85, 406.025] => 0.03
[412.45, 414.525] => 0.15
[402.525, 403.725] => 0.05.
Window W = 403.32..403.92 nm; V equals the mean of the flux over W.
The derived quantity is 5.3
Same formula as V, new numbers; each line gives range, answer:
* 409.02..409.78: 5.82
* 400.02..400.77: 6.16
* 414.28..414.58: 6.07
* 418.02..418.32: 6.56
